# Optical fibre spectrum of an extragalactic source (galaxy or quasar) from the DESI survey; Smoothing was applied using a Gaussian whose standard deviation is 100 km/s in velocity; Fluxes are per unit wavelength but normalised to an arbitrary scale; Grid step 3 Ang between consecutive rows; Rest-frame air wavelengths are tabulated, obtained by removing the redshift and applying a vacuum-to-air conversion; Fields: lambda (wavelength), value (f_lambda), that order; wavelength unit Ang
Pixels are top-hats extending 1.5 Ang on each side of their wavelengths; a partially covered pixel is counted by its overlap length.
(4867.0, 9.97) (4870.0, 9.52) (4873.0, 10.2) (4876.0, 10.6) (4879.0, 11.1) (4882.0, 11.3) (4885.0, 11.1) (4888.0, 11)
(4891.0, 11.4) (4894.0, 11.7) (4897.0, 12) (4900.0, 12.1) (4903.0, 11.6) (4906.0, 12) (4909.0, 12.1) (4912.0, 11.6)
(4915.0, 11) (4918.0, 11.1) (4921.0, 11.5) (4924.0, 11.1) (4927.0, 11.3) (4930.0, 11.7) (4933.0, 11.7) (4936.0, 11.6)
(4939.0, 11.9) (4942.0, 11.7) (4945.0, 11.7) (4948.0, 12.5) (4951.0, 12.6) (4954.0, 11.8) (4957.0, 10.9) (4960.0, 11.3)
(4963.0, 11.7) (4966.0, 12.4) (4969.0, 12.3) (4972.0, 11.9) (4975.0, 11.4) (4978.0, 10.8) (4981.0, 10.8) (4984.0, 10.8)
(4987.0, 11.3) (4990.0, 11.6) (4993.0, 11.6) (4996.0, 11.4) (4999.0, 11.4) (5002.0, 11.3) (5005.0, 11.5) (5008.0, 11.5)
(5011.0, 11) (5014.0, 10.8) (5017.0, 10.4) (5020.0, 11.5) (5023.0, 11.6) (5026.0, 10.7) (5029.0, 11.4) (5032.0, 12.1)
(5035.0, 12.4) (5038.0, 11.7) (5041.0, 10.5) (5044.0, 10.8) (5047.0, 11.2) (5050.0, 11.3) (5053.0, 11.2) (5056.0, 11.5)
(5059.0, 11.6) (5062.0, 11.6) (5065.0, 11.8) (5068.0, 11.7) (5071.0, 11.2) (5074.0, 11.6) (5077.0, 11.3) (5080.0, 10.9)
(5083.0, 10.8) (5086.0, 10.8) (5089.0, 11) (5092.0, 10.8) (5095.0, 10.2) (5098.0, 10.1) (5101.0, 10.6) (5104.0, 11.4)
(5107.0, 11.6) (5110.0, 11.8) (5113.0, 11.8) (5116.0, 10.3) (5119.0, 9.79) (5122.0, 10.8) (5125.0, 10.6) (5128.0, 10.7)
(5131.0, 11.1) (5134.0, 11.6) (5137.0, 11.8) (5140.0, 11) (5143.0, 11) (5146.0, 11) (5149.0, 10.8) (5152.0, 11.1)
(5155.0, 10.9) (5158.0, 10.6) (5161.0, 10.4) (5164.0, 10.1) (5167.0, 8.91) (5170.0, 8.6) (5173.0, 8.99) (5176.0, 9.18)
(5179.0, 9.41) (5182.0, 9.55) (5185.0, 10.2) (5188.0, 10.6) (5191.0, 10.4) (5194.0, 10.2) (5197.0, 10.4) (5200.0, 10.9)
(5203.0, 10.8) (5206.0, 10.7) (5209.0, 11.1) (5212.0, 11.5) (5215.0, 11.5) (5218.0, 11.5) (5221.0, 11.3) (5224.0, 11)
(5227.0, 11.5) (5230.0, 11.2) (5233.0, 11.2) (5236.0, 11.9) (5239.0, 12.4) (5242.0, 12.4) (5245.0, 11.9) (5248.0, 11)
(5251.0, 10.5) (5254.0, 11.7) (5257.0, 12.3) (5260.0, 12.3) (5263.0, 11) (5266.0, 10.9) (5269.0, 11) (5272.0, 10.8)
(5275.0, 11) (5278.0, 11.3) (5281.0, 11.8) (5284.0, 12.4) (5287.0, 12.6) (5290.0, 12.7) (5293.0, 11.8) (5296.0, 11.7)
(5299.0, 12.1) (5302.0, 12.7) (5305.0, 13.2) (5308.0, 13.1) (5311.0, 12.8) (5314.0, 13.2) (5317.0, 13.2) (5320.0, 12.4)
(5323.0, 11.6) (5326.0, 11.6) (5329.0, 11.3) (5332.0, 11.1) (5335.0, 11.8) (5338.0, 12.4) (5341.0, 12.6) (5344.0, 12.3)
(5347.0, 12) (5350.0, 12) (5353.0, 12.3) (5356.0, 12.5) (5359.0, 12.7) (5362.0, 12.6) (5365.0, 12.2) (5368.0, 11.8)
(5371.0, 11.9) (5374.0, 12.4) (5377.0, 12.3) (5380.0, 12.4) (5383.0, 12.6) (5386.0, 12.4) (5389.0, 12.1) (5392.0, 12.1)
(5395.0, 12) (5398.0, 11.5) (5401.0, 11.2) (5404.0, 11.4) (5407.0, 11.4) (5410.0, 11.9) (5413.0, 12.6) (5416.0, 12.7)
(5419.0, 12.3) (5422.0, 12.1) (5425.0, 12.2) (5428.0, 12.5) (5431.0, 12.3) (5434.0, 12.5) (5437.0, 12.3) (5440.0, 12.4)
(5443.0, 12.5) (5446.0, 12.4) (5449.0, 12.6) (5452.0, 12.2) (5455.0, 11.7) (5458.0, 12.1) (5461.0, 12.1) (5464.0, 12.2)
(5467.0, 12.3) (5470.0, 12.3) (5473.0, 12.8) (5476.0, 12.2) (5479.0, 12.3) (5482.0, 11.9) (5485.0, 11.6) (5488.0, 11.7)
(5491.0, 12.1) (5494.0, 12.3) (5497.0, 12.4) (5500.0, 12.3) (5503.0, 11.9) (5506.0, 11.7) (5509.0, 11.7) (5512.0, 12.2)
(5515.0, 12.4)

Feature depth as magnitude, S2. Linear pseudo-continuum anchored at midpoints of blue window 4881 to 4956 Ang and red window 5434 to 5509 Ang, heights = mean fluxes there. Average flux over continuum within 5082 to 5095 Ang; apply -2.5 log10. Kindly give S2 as 0.099 mag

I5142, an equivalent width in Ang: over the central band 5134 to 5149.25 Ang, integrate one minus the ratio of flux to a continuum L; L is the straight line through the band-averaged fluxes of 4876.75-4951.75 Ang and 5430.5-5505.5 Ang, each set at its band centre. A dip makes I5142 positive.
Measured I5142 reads 0.8 Ang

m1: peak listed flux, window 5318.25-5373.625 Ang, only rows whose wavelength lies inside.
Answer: 12.7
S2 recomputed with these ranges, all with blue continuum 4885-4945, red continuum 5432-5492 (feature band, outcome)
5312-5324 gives -0.05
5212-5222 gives 0.04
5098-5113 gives 0.05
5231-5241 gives 0.01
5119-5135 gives 0.10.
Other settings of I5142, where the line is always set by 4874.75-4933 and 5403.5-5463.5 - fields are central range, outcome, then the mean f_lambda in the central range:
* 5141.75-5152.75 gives 0.8 Ang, 11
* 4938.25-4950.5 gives -0.5 Ang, 12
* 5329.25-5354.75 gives 0.1 Ang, 12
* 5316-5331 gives 0.1 Ang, 11.9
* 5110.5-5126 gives 1.4 Ang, 10.7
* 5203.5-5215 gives 0.7 Ang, 11.1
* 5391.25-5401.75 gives 0.4 Ang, 11.7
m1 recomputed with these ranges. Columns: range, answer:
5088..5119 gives 11.8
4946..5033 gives 12.6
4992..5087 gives 12.4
